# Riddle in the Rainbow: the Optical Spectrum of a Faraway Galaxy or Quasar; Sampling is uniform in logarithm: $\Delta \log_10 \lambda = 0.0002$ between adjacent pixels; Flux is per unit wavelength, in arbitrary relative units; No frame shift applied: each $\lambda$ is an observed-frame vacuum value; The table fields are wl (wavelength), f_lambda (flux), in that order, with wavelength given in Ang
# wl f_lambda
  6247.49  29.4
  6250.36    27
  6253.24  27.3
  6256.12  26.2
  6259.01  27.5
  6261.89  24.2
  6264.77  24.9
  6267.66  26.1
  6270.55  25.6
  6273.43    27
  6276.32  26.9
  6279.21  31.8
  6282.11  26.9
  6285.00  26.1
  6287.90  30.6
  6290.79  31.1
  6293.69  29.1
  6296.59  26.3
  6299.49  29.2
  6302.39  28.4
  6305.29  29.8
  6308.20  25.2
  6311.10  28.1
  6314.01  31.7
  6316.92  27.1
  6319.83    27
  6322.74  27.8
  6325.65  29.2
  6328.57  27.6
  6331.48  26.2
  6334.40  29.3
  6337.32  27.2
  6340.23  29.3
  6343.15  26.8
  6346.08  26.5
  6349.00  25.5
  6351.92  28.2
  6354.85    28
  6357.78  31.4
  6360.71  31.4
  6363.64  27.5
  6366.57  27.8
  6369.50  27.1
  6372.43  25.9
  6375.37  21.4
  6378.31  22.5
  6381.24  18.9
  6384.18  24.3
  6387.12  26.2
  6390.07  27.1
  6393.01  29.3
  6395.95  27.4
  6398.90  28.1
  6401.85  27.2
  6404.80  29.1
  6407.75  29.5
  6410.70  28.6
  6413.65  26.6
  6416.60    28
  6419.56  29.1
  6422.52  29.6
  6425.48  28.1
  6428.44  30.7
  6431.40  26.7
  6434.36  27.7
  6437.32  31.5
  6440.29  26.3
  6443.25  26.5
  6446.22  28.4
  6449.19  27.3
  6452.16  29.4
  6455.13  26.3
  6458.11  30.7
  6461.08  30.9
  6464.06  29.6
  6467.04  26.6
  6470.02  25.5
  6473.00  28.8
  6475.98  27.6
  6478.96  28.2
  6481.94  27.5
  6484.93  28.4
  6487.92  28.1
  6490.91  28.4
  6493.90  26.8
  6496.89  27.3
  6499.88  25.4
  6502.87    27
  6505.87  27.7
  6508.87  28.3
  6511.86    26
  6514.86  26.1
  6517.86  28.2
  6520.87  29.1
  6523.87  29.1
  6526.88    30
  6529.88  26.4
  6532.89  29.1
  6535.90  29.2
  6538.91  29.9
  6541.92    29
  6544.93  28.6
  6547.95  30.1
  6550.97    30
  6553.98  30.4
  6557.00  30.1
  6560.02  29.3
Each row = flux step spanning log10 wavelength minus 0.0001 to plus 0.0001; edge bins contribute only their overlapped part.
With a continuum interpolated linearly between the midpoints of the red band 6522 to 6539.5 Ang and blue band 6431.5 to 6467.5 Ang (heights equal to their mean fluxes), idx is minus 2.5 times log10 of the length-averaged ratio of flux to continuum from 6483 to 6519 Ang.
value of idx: 0.055 mag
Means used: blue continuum 28.4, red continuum 28.9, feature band 27.3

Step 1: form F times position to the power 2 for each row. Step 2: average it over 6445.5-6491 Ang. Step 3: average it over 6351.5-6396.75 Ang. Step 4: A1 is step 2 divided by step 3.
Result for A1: 1.10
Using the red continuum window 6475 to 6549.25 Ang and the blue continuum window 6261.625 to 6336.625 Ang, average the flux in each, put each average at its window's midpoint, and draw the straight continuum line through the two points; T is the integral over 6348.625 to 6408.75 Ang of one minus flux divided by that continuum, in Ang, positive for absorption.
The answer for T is 2.3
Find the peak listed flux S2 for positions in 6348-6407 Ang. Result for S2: 31.4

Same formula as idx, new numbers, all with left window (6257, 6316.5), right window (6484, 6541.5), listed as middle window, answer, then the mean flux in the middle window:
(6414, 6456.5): -0.013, 28.2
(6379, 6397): 0.102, 25.4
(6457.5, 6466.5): -0.077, 30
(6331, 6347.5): 0.008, 27.6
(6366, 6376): 0.087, 25.7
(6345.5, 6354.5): 0.036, 26.9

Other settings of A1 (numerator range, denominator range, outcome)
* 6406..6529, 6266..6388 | 1.07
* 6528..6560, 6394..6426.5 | 1.08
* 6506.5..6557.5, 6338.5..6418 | 1.12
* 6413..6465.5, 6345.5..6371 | 1.04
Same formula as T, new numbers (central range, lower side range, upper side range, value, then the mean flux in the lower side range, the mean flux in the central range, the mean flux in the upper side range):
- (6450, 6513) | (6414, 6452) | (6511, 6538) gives 1.0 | 28.3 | 27.8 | 28.2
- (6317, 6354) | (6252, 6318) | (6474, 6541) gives 0.3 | 27.7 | 27.5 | 27.9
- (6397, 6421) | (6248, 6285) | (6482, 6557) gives -0.5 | 26.8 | 28.3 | 28.3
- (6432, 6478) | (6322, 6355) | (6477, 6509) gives -1.1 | 27.6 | 28.2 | 27.5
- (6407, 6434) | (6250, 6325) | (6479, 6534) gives -0.8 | 27.7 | 28.5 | 27.7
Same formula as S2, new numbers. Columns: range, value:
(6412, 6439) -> 31.5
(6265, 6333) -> 31.8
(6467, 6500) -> 28.8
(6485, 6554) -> 30.4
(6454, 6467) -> 30.9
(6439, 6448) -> 28.4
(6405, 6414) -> 29.5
